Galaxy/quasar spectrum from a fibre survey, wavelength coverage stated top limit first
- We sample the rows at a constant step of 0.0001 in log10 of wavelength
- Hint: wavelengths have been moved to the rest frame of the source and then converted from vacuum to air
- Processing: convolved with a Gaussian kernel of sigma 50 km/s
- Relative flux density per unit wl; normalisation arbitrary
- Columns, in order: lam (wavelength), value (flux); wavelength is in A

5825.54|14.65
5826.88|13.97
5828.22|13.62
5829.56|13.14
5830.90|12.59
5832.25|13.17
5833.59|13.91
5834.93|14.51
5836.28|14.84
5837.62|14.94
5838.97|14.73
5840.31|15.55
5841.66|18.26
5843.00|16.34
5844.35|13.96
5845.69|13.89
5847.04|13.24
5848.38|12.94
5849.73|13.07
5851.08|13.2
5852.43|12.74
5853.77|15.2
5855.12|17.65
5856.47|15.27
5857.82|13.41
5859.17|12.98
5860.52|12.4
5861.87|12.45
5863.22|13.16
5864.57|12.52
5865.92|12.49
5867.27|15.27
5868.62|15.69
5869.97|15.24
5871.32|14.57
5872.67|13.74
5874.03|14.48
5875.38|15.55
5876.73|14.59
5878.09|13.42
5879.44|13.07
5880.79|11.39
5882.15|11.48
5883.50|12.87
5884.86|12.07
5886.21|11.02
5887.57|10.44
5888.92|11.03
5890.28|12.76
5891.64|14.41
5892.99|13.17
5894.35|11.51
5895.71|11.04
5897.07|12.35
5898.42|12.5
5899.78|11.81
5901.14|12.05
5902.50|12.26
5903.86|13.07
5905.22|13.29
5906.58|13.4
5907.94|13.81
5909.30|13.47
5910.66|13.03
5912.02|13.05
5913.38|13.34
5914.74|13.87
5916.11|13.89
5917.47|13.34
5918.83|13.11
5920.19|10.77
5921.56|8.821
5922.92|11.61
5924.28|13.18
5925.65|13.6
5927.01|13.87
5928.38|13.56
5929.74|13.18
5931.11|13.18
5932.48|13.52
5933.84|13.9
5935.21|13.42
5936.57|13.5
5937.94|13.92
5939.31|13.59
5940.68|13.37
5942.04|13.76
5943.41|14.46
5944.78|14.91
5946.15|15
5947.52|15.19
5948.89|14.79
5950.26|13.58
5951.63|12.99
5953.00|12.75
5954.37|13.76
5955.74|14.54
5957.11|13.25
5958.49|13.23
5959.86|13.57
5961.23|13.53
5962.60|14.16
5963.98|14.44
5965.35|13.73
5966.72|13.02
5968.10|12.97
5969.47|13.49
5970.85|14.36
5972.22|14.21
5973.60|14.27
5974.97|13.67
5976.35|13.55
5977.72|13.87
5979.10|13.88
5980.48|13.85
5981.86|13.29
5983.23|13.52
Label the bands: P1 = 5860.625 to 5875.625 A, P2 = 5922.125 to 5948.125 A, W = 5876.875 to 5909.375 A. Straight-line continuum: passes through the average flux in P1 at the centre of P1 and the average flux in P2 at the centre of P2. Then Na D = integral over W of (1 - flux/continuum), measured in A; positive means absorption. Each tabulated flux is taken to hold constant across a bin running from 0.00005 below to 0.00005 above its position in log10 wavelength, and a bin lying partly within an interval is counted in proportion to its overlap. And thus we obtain 3.43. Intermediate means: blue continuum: 14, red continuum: 13.7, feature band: 12.4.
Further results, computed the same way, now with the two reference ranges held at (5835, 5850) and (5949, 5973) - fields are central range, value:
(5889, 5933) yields 4.14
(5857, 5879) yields 0.95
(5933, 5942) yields 0.16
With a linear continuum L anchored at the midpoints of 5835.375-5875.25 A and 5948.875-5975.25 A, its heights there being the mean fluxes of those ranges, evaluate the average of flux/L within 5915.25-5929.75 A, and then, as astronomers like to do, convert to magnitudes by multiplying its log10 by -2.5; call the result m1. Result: 0.11 mag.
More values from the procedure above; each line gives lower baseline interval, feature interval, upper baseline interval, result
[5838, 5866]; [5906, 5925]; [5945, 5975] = 0.10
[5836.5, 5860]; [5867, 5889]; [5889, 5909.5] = 0.01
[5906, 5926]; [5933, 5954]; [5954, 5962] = -0.05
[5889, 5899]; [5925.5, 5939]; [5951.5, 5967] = -0.04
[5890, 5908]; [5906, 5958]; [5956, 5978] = -0.02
